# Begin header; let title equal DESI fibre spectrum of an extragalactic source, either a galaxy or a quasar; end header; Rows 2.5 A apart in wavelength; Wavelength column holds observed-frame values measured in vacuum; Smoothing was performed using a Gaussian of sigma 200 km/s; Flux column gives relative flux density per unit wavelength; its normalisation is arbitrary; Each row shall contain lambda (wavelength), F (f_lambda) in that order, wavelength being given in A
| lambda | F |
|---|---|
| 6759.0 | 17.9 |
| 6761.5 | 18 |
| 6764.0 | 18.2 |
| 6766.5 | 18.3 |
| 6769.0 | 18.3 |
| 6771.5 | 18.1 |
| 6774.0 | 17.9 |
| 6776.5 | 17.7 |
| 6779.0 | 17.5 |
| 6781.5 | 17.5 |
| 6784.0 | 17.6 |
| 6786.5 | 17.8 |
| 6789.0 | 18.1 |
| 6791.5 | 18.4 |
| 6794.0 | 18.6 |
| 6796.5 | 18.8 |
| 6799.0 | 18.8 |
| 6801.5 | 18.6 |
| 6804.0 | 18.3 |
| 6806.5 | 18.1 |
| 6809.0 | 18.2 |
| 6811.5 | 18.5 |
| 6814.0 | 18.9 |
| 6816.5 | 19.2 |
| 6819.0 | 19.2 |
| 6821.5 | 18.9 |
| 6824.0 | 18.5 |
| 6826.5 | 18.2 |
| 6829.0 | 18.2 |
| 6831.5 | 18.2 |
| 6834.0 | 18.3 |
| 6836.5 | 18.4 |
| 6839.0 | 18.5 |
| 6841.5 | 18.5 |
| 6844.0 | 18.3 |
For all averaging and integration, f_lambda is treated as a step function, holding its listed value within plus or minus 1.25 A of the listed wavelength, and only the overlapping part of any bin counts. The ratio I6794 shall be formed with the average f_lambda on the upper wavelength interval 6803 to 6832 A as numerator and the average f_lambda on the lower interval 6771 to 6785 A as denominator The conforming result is 1.05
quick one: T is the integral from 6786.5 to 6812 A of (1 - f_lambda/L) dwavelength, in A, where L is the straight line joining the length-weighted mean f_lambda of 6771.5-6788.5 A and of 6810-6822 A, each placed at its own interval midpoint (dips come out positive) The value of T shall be -0.1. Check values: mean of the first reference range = 17.7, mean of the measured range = 18.4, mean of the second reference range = 18.9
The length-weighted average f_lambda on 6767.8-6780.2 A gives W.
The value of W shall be 17.9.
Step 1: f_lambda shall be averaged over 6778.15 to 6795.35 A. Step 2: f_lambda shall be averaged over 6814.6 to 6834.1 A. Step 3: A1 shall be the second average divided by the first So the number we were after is 1.0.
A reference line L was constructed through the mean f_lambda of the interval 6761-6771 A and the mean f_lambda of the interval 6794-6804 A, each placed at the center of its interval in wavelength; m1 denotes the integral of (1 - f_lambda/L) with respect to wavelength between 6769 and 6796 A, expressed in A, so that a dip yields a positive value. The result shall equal 0.7 A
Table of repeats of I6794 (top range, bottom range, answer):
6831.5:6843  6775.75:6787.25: 1.04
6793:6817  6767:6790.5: 1.04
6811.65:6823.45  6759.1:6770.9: 1.04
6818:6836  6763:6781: 1.03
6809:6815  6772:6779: 1.05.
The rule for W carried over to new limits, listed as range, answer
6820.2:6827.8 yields 18.5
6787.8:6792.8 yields 18.3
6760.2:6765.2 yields 18.1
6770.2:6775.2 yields 18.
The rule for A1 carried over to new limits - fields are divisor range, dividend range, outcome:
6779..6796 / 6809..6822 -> 1.05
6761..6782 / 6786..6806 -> 1.03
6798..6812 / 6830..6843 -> 1.00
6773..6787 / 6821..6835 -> 1.04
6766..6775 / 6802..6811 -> 1.01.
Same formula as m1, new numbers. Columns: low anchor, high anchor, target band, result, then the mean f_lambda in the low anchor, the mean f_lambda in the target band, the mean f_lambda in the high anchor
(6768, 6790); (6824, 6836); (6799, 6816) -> -0.4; 17.8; 18.5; 18.3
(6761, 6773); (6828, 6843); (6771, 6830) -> -0.2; 18.2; 18.3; 18.4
